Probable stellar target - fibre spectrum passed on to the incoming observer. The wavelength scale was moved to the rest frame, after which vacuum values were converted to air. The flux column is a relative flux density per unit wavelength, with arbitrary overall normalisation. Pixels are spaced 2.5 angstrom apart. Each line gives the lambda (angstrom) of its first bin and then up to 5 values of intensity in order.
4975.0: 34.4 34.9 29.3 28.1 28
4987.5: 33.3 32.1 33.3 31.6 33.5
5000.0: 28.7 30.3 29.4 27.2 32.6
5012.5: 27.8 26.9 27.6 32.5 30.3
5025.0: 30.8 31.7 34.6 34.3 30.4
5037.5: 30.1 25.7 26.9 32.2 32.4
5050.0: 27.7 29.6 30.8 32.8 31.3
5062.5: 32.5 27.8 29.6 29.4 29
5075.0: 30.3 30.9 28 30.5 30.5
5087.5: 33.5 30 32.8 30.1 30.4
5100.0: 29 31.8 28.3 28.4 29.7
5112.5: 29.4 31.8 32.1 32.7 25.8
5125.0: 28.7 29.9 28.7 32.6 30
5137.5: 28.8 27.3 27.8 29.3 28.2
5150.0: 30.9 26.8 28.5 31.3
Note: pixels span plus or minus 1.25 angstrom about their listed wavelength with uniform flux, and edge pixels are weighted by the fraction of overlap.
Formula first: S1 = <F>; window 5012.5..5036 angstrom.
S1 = 30.8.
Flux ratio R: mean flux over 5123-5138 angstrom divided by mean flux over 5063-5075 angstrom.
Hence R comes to 1.0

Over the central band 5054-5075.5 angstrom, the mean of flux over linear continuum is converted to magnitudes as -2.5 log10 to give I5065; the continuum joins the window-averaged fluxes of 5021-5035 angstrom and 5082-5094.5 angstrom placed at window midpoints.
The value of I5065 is 0.05 mag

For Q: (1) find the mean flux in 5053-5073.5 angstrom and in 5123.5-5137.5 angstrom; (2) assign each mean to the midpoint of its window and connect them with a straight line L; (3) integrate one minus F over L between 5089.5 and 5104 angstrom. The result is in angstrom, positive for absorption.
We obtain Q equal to -0.3 angstrom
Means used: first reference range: 30.4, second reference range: 29.8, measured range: 30.7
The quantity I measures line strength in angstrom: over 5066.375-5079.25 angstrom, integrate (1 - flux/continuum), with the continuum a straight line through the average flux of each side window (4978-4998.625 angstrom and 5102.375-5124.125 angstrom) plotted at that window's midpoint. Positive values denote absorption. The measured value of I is 0.2 angstrom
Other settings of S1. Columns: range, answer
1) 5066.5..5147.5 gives 29.9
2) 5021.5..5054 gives 30.5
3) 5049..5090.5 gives 30.3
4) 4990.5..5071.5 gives 30.4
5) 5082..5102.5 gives 30.9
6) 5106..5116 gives 29.7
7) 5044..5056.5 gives 30.6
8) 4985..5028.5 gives 30.5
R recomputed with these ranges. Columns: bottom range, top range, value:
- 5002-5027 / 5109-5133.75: 1.02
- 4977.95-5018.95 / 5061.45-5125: 1.00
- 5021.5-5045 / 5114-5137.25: 0.99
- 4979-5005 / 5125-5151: 0.95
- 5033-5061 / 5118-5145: 0.97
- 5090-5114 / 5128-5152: 0.97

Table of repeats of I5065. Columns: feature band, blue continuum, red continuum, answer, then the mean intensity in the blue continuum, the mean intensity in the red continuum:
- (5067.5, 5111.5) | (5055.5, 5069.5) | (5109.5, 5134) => 0.01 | 30.7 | 30.2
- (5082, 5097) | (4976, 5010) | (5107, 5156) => -0.05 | 30.8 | 29.4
